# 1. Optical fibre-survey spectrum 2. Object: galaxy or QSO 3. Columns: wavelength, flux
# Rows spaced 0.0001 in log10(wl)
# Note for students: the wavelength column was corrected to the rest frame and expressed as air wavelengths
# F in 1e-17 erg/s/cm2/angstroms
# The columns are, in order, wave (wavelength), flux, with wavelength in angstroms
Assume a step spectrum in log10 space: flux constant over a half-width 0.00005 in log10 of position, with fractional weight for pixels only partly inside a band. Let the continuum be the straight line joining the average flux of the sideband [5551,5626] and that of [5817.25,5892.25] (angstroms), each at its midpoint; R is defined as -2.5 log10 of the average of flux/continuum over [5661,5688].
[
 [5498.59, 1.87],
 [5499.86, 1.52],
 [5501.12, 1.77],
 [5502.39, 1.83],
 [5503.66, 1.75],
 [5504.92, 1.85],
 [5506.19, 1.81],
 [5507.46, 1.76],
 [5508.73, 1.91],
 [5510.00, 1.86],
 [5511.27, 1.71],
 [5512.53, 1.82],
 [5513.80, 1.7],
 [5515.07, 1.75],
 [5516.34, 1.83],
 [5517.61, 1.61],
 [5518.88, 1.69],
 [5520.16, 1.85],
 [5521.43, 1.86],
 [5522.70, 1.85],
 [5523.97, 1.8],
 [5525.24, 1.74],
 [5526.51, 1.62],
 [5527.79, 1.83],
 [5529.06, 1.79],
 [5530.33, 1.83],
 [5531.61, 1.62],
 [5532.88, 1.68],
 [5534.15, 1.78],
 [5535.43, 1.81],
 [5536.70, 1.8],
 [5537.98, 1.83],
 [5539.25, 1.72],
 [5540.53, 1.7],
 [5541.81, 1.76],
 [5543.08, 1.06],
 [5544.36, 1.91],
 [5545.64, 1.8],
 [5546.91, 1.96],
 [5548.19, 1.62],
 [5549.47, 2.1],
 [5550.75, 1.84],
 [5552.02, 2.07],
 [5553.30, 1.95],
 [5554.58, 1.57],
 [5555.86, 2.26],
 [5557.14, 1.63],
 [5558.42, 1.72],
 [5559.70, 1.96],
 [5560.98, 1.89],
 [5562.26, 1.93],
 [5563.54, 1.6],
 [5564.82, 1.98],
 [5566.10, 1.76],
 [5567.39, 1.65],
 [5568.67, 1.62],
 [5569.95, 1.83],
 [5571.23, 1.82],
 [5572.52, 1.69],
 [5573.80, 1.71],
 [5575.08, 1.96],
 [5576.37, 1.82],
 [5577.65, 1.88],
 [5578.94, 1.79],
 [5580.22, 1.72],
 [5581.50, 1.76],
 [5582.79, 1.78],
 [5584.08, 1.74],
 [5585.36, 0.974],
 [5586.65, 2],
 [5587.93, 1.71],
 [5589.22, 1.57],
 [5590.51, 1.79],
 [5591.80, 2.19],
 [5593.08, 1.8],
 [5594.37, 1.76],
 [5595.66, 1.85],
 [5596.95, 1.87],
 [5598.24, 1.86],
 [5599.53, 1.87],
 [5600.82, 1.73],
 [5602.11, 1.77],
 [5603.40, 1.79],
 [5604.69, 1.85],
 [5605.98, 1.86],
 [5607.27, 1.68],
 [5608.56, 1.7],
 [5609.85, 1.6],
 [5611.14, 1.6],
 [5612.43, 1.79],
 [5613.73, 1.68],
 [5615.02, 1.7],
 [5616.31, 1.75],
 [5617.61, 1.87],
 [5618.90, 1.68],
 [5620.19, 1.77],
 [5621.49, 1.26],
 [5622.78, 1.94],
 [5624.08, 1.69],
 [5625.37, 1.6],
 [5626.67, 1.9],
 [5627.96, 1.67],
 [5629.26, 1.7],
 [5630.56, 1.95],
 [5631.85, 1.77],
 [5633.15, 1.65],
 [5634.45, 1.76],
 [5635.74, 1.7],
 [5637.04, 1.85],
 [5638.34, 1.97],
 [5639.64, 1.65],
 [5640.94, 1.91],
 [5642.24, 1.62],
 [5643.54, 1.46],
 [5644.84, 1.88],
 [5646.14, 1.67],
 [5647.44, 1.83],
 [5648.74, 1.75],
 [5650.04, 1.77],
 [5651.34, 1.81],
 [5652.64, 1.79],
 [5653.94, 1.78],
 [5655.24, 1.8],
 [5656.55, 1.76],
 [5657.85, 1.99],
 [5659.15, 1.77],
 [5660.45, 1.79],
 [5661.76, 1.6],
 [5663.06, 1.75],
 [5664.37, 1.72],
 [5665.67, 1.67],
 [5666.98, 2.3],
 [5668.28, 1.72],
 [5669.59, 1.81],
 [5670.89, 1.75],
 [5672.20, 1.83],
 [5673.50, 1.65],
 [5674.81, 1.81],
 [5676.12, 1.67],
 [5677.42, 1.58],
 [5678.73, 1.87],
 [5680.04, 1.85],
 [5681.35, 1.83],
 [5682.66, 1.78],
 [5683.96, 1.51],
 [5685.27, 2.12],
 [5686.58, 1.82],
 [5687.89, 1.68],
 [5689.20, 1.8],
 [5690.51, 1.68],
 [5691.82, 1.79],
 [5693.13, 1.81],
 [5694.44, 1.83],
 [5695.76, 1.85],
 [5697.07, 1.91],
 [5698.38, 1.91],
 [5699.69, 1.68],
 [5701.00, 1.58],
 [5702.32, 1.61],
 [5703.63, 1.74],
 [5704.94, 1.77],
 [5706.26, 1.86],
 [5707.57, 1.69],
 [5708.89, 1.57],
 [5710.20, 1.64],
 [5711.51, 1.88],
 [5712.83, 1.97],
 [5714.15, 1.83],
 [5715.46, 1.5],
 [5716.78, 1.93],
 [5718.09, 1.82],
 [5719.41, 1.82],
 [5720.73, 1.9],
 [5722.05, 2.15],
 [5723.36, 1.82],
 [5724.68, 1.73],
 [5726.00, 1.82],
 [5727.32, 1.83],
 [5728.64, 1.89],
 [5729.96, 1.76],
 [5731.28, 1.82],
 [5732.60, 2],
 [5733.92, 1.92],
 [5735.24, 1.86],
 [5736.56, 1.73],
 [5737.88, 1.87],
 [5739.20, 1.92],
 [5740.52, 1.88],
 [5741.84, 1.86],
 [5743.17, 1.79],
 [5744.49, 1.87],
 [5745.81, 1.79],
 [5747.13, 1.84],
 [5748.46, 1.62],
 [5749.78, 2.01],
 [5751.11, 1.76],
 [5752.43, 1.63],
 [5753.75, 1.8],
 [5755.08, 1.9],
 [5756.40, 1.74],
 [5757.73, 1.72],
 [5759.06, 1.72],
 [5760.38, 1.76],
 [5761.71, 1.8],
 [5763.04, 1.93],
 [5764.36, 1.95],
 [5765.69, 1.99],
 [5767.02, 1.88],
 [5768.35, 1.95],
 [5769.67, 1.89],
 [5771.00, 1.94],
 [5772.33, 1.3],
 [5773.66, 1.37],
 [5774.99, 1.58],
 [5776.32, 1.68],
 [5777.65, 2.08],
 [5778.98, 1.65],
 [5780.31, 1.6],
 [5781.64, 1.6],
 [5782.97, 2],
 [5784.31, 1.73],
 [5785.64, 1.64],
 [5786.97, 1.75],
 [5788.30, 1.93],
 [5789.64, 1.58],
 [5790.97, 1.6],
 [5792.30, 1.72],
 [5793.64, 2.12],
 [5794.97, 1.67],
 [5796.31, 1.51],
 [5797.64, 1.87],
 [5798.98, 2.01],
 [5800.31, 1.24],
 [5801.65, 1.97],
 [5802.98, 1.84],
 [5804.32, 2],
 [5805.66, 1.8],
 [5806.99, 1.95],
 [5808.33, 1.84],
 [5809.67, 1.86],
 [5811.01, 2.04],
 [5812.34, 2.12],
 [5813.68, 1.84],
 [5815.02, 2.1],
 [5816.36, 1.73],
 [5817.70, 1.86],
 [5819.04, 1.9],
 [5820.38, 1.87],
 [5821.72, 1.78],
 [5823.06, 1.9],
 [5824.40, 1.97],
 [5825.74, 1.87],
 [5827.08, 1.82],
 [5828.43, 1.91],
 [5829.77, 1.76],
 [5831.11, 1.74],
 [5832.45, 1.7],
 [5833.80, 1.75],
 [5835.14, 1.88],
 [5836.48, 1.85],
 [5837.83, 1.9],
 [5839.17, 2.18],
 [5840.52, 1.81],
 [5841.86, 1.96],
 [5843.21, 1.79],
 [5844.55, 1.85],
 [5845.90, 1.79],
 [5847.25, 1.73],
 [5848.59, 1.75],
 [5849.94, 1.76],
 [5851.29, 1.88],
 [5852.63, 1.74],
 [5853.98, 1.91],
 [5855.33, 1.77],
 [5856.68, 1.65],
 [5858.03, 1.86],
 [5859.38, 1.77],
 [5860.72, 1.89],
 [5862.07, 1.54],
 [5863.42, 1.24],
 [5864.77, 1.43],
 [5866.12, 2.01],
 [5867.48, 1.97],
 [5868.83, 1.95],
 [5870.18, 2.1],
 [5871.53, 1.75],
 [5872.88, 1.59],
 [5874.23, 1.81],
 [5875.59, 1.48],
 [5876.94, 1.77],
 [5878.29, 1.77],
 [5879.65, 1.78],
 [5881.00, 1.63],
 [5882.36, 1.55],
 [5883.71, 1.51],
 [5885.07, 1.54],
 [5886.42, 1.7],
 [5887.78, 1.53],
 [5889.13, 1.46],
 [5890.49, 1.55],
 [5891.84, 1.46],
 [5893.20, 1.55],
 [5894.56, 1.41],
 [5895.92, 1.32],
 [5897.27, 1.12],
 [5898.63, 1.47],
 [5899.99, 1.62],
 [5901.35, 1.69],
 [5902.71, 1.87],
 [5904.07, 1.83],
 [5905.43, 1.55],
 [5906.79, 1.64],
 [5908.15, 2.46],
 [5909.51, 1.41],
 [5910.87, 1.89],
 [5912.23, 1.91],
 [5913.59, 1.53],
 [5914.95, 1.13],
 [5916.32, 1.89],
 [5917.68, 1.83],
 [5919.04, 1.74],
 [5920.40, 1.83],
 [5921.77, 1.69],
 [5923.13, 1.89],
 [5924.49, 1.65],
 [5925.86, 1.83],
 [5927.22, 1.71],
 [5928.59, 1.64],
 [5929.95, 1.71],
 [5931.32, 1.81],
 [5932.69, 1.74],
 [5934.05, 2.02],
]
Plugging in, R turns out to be -0.007 mag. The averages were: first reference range 1.77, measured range 1.78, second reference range 1.76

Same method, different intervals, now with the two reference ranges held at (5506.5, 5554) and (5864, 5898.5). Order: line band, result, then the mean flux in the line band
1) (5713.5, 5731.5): -0.083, 1.83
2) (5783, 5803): -0.055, 1.75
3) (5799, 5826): -0.137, 1.88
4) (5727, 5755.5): -0.091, 1.83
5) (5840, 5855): -0.110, 1.81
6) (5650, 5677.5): -0.039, 1.78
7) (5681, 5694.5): -0.046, 1.78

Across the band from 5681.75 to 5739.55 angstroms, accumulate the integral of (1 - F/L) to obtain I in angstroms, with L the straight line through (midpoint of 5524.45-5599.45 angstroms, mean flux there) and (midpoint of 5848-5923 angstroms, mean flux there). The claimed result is -2.3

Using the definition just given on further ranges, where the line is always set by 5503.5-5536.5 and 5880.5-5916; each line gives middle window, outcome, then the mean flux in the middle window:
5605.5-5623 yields 0.3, 1.7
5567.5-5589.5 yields 0.2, 1.73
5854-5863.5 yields -0.6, 1.72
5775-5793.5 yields -1.1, 1.74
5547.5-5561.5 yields -0.9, 1.87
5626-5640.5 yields -0.5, 1.78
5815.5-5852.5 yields -4.9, 1.84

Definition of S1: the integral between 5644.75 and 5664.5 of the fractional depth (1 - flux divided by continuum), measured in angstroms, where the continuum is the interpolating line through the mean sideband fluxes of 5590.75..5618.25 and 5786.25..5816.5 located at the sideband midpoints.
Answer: 0.2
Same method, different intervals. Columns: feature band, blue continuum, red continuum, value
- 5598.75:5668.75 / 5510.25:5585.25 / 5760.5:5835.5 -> 1.19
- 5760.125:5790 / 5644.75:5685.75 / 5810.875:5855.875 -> 1.08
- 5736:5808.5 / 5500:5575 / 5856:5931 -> -3.07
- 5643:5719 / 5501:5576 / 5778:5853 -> 1.35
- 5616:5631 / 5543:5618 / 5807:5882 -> 0.51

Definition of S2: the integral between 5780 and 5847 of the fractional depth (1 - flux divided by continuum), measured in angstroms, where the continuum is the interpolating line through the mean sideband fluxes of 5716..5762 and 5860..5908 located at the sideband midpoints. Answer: -3.8 angstroms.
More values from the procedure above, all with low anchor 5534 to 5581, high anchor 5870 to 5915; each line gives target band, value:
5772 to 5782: 0.41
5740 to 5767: -1.90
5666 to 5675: -0.48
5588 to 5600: -0.37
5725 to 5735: -0.86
